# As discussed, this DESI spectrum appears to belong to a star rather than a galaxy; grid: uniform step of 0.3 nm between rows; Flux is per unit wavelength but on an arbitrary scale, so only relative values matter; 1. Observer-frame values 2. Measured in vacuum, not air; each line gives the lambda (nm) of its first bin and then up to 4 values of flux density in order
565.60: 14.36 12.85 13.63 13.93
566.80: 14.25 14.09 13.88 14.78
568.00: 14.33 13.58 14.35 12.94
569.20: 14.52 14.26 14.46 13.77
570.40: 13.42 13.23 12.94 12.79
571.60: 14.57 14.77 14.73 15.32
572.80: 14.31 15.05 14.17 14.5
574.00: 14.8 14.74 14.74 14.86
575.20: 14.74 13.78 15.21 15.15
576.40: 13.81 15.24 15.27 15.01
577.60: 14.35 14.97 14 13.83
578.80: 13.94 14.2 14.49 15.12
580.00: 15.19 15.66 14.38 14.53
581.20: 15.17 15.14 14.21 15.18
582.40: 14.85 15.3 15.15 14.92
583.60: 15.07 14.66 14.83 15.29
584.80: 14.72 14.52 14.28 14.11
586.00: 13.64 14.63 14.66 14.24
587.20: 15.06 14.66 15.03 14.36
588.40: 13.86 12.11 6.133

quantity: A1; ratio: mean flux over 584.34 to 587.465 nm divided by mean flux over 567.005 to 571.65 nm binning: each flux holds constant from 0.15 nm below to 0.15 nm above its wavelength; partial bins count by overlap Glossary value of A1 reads 1.05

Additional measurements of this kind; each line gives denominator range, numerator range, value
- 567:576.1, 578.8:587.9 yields 1.03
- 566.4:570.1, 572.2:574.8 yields 1.04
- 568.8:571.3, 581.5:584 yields 1.09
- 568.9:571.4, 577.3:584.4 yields 1.08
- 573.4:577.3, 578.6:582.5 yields 1.00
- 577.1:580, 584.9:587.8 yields 1.00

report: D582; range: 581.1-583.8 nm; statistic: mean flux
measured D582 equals 15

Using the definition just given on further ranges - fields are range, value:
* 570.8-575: 14.4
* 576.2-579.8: 14.5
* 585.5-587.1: 14.3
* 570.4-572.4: 13.8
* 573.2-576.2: 14.7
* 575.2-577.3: 14.8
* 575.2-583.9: 14.8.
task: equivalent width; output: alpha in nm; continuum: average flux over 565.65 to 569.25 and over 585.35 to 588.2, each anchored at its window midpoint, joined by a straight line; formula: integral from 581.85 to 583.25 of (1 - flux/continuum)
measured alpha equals -0.07 nm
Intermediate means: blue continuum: 13.9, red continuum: 14.5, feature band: 15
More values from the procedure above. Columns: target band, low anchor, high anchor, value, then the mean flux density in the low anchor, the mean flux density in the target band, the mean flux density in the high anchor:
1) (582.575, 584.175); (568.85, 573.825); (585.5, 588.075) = -0.065 nm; 14.1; 15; 14.5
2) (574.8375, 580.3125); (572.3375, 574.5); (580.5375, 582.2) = 0.034 nm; 14.7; 14.6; 14.8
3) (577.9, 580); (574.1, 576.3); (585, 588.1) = 0.038 nm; 14.7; 14.4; 14.5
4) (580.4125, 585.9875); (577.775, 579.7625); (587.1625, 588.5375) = -0.128 nm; 14.3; 14.8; 14.6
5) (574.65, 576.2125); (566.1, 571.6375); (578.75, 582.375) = -0.038 nm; 13.9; 14.7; 14.8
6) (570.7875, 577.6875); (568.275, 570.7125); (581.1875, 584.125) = -0.134 nm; 13.9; 14.5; 15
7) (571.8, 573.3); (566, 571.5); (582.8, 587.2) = -0.084 nm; 13.8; 14.8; 14.6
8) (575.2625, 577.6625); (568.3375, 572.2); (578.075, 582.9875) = -0.061 nm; 13.9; 14.7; 14.7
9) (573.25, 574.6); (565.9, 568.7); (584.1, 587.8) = -0.034 nm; 14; 14.6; 14.6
